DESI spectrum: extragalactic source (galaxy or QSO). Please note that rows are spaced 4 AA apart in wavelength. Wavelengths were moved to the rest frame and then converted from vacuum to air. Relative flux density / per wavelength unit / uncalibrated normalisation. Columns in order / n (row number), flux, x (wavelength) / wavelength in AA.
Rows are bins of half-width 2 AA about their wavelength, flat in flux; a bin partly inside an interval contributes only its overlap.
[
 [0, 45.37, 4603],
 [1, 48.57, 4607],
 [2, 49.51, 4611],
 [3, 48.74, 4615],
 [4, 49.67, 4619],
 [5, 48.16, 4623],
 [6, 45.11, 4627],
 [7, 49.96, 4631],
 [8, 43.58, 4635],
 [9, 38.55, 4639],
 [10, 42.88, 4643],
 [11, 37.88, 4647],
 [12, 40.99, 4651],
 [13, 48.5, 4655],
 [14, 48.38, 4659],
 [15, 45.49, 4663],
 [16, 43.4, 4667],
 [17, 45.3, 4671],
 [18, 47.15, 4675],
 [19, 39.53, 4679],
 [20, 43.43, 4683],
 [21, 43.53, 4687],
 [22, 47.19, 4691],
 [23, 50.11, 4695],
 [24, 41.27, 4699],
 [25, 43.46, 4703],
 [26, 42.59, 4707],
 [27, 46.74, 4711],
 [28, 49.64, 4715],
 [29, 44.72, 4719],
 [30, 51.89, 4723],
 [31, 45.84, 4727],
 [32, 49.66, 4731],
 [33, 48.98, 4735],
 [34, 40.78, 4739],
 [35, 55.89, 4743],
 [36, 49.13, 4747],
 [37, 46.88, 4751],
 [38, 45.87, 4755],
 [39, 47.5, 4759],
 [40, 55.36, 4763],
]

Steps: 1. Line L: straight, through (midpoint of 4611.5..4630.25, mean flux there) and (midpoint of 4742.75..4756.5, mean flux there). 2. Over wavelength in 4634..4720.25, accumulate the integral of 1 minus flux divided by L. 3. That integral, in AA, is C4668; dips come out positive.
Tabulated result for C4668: 7.38 AA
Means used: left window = 48.2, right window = 48.8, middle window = 44.3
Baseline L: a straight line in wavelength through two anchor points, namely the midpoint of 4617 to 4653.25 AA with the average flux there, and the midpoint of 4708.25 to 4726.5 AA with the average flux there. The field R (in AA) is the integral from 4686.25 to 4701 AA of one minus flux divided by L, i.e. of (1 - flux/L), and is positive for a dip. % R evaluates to 0.3 AA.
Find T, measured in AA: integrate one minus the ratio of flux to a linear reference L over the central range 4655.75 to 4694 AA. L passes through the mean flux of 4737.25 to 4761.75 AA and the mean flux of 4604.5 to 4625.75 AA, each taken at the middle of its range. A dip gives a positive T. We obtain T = 2.6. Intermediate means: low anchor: 48.7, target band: 45.1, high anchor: 48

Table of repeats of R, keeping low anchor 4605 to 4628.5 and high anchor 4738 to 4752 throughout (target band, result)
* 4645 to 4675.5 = 2.5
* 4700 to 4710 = 1.1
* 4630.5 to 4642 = 1.3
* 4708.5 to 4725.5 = 0.2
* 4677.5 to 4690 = 1.5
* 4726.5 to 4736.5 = 0.1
